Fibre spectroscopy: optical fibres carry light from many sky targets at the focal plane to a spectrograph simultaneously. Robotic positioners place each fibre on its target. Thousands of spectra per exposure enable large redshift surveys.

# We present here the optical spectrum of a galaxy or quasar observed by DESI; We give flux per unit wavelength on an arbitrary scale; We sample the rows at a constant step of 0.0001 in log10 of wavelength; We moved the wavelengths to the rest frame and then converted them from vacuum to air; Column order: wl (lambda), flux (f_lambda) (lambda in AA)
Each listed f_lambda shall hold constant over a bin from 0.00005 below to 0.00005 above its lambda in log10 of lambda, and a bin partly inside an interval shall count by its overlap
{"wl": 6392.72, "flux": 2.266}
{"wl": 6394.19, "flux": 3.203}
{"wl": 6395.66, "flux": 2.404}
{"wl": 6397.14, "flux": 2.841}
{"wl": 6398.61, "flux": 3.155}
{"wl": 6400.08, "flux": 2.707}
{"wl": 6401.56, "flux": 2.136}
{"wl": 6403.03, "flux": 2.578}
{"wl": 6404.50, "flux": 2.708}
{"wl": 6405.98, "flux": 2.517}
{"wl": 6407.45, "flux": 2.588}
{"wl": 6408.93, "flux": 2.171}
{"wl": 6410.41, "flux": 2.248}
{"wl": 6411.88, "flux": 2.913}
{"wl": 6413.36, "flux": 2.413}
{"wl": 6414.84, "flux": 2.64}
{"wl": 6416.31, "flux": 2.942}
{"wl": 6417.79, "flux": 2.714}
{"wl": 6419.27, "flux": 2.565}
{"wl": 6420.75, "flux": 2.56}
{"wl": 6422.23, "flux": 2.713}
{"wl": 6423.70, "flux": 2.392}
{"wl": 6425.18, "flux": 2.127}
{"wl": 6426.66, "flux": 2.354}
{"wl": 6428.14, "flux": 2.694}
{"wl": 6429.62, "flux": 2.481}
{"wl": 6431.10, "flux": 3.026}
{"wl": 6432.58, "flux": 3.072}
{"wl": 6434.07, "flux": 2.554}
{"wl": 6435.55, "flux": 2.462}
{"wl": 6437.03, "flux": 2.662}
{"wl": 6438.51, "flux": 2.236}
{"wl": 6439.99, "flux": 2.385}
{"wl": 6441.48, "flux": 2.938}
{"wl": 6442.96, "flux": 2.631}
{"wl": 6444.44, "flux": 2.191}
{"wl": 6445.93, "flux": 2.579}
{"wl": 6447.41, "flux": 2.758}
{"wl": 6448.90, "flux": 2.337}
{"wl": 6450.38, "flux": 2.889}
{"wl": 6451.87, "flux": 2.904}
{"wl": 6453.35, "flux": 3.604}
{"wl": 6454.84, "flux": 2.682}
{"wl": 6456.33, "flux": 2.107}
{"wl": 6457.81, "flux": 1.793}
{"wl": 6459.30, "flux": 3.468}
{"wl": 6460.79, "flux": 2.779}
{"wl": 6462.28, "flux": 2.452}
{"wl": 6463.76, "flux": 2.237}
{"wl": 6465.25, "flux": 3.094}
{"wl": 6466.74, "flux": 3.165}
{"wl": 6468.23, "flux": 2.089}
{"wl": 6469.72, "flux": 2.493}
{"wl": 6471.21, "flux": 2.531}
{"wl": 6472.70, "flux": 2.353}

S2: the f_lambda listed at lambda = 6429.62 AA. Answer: 2.481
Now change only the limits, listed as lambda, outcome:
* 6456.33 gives 2.107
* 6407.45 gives 2.588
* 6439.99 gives 2.385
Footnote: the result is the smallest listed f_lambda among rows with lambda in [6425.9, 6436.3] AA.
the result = 2.354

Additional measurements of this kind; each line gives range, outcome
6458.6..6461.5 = 2.779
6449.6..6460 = 1.793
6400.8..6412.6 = 2.136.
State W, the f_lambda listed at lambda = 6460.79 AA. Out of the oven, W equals 2.779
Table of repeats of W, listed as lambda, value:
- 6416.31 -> 2.942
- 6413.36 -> 2.413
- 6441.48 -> 2.938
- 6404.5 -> 2.708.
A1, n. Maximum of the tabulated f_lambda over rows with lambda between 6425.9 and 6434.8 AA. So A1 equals 3.072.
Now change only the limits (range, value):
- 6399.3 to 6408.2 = 2.708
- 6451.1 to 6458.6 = 3.604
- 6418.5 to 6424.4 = 2.713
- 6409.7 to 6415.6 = 2.913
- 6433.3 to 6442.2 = 2.938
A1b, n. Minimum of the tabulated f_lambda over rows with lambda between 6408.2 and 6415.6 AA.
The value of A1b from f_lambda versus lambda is 2.171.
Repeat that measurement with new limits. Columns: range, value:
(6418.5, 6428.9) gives 2.127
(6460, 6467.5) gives 2.237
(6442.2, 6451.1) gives 2.191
